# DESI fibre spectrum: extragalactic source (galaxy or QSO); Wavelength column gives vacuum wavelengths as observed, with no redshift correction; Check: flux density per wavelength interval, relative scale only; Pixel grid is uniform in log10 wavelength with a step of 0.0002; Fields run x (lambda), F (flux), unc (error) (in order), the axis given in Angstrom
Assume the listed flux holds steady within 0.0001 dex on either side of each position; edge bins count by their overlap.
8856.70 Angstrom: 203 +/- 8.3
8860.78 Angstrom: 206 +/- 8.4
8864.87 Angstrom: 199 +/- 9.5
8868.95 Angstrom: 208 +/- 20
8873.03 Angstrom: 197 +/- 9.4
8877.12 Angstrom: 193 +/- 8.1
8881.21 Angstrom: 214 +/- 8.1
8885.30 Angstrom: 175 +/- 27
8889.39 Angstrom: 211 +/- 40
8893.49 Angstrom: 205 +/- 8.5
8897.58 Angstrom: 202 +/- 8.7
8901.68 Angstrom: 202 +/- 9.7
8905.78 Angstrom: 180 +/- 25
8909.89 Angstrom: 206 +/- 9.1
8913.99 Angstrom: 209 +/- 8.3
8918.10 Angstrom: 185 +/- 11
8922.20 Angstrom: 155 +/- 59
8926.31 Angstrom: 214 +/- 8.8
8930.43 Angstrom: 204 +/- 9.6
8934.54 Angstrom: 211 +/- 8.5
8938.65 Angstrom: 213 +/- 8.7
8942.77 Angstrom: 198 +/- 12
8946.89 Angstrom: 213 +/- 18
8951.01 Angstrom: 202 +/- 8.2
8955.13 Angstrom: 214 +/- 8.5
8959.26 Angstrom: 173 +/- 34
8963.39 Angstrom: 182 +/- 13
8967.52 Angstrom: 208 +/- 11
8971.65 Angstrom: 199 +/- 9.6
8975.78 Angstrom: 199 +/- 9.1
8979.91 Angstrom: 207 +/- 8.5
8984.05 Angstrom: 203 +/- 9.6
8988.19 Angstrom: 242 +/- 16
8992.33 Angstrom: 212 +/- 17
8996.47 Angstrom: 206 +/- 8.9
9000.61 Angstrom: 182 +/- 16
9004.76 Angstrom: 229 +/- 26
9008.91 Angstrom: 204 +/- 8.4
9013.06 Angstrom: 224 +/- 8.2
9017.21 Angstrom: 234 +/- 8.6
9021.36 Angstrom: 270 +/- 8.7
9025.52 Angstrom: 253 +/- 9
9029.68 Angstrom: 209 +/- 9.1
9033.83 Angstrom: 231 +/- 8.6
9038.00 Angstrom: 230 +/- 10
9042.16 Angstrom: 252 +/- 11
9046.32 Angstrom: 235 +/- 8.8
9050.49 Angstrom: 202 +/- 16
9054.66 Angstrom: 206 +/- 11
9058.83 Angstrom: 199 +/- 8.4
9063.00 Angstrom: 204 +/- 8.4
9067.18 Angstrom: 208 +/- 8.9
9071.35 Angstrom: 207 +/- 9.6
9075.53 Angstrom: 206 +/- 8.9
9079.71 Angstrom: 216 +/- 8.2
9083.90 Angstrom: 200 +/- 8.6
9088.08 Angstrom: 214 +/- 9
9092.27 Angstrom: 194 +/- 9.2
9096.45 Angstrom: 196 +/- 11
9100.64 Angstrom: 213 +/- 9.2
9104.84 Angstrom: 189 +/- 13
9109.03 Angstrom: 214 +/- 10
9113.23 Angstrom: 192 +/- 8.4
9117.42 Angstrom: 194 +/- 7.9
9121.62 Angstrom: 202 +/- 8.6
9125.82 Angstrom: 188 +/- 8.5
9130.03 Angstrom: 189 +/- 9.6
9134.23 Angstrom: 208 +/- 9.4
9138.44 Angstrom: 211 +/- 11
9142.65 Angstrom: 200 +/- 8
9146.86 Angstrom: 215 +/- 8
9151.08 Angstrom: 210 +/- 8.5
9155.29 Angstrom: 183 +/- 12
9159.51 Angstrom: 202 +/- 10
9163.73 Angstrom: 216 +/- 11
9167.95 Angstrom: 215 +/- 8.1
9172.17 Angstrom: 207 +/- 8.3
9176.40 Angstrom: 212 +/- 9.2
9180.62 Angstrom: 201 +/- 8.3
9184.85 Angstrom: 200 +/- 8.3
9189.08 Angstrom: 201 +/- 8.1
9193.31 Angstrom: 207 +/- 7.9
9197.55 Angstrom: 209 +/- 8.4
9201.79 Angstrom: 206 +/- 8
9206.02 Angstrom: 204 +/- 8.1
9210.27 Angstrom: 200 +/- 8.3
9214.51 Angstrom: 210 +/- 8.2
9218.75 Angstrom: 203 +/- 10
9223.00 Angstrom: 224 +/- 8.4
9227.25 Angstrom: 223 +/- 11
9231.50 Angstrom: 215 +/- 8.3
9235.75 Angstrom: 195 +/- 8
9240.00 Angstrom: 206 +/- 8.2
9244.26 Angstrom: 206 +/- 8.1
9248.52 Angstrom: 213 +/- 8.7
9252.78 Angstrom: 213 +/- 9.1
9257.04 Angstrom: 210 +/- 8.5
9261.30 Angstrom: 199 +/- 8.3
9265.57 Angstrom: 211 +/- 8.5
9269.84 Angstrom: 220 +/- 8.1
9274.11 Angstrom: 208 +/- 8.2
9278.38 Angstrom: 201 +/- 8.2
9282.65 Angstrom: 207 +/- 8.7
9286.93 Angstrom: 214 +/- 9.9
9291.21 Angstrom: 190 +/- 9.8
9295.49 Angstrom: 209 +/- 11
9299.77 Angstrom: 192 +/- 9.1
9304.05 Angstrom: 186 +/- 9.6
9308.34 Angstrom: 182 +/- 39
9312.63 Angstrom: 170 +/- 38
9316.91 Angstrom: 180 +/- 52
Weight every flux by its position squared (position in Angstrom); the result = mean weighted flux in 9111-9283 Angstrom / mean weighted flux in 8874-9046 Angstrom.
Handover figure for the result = 1.0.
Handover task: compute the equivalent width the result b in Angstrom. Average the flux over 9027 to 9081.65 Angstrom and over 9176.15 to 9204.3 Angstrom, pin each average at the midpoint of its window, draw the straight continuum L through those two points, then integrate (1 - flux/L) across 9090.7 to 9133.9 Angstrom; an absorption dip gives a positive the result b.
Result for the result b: 2.8 Angstrom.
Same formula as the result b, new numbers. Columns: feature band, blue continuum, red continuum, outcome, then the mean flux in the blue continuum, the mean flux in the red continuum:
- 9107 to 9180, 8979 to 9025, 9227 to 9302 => 3.4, 221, 207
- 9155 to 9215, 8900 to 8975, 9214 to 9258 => 0.9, 198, 211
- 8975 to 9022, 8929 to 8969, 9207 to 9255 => -3.1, 202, 210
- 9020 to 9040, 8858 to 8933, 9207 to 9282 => -3.5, 198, 209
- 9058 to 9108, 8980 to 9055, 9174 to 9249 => 3.2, 224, 207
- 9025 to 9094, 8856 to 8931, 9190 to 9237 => -3.8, 198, 209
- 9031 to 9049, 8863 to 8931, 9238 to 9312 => -3.2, 197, 203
